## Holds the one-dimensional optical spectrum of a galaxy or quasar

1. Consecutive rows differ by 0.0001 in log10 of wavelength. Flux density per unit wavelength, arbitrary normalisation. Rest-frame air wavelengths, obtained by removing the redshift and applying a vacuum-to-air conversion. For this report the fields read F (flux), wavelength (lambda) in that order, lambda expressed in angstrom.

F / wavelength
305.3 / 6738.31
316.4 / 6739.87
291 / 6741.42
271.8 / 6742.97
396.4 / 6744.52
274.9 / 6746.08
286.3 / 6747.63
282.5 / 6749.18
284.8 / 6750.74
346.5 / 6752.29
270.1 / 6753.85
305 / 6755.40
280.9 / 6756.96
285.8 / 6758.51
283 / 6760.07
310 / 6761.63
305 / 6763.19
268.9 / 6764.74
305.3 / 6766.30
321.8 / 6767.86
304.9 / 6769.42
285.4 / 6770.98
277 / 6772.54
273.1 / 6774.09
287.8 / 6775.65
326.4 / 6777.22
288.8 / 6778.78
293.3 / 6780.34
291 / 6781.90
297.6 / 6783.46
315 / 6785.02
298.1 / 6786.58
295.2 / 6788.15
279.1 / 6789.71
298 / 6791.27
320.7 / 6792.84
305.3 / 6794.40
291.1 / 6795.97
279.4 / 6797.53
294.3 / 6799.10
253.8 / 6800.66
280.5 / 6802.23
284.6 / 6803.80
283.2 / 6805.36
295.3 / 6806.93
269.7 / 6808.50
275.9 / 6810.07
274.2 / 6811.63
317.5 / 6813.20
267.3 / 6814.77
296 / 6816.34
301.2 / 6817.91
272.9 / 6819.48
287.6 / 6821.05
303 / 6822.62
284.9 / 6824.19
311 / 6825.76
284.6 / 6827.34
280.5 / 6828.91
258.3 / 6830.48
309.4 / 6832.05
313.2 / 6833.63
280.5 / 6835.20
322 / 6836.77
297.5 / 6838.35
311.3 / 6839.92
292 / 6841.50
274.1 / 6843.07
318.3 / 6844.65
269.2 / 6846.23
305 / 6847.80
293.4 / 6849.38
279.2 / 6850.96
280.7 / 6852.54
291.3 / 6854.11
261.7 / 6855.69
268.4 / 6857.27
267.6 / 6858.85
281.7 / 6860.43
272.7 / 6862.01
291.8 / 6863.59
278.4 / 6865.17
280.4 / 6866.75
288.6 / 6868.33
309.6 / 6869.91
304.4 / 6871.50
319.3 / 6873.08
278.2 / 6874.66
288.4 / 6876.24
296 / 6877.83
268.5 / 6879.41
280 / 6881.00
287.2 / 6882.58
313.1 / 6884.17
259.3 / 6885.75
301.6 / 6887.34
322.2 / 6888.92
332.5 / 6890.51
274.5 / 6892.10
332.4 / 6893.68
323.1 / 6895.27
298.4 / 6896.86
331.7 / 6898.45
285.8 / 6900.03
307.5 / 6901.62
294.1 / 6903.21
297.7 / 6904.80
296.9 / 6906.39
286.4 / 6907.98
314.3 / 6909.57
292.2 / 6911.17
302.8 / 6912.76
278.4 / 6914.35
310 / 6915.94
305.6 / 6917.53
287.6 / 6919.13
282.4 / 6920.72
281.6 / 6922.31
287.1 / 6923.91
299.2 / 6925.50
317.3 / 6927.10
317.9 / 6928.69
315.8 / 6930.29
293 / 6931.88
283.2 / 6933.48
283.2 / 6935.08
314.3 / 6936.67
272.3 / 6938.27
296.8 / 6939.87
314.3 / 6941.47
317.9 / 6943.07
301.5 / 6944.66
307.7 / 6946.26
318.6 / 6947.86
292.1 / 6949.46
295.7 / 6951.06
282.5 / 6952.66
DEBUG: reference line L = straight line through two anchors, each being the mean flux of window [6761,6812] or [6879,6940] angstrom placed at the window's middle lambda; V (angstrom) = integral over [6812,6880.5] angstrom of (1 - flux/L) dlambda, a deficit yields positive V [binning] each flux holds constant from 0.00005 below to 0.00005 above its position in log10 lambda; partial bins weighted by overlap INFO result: 1.27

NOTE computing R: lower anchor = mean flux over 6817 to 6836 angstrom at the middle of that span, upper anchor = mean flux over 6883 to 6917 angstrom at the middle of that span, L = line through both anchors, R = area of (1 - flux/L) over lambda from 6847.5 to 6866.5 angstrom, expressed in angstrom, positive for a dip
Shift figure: 1.0 angstrom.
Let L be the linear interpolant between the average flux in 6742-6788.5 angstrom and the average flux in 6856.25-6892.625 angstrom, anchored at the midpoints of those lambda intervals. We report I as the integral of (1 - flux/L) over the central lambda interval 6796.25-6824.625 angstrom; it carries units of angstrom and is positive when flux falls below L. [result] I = 0.90 angstrom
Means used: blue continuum 297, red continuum 290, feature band 285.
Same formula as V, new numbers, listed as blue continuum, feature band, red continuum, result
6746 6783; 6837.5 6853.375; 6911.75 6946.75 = 0.21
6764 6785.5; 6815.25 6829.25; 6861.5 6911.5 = 0.24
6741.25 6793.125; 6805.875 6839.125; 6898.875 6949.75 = 0.79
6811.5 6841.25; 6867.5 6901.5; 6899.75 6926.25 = -0.63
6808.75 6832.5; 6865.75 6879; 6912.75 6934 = -0.09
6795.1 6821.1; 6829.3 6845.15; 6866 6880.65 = -0.52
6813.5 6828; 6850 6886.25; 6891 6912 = 1.59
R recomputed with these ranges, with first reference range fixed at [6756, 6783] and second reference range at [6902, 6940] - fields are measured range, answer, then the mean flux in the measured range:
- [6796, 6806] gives 0.48 angstrom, 280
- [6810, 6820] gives 0.23 angstrom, 288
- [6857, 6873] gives 0.48 angstrom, 286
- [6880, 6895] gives -0.25 angstrom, 301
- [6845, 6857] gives 0.47 angstrom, 284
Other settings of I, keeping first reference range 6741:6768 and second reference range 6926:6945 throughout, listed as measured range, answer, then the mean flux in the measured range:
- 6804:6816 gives 0.6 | 284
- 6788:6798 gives 0.1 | 296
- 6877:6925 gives 0.6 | 298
